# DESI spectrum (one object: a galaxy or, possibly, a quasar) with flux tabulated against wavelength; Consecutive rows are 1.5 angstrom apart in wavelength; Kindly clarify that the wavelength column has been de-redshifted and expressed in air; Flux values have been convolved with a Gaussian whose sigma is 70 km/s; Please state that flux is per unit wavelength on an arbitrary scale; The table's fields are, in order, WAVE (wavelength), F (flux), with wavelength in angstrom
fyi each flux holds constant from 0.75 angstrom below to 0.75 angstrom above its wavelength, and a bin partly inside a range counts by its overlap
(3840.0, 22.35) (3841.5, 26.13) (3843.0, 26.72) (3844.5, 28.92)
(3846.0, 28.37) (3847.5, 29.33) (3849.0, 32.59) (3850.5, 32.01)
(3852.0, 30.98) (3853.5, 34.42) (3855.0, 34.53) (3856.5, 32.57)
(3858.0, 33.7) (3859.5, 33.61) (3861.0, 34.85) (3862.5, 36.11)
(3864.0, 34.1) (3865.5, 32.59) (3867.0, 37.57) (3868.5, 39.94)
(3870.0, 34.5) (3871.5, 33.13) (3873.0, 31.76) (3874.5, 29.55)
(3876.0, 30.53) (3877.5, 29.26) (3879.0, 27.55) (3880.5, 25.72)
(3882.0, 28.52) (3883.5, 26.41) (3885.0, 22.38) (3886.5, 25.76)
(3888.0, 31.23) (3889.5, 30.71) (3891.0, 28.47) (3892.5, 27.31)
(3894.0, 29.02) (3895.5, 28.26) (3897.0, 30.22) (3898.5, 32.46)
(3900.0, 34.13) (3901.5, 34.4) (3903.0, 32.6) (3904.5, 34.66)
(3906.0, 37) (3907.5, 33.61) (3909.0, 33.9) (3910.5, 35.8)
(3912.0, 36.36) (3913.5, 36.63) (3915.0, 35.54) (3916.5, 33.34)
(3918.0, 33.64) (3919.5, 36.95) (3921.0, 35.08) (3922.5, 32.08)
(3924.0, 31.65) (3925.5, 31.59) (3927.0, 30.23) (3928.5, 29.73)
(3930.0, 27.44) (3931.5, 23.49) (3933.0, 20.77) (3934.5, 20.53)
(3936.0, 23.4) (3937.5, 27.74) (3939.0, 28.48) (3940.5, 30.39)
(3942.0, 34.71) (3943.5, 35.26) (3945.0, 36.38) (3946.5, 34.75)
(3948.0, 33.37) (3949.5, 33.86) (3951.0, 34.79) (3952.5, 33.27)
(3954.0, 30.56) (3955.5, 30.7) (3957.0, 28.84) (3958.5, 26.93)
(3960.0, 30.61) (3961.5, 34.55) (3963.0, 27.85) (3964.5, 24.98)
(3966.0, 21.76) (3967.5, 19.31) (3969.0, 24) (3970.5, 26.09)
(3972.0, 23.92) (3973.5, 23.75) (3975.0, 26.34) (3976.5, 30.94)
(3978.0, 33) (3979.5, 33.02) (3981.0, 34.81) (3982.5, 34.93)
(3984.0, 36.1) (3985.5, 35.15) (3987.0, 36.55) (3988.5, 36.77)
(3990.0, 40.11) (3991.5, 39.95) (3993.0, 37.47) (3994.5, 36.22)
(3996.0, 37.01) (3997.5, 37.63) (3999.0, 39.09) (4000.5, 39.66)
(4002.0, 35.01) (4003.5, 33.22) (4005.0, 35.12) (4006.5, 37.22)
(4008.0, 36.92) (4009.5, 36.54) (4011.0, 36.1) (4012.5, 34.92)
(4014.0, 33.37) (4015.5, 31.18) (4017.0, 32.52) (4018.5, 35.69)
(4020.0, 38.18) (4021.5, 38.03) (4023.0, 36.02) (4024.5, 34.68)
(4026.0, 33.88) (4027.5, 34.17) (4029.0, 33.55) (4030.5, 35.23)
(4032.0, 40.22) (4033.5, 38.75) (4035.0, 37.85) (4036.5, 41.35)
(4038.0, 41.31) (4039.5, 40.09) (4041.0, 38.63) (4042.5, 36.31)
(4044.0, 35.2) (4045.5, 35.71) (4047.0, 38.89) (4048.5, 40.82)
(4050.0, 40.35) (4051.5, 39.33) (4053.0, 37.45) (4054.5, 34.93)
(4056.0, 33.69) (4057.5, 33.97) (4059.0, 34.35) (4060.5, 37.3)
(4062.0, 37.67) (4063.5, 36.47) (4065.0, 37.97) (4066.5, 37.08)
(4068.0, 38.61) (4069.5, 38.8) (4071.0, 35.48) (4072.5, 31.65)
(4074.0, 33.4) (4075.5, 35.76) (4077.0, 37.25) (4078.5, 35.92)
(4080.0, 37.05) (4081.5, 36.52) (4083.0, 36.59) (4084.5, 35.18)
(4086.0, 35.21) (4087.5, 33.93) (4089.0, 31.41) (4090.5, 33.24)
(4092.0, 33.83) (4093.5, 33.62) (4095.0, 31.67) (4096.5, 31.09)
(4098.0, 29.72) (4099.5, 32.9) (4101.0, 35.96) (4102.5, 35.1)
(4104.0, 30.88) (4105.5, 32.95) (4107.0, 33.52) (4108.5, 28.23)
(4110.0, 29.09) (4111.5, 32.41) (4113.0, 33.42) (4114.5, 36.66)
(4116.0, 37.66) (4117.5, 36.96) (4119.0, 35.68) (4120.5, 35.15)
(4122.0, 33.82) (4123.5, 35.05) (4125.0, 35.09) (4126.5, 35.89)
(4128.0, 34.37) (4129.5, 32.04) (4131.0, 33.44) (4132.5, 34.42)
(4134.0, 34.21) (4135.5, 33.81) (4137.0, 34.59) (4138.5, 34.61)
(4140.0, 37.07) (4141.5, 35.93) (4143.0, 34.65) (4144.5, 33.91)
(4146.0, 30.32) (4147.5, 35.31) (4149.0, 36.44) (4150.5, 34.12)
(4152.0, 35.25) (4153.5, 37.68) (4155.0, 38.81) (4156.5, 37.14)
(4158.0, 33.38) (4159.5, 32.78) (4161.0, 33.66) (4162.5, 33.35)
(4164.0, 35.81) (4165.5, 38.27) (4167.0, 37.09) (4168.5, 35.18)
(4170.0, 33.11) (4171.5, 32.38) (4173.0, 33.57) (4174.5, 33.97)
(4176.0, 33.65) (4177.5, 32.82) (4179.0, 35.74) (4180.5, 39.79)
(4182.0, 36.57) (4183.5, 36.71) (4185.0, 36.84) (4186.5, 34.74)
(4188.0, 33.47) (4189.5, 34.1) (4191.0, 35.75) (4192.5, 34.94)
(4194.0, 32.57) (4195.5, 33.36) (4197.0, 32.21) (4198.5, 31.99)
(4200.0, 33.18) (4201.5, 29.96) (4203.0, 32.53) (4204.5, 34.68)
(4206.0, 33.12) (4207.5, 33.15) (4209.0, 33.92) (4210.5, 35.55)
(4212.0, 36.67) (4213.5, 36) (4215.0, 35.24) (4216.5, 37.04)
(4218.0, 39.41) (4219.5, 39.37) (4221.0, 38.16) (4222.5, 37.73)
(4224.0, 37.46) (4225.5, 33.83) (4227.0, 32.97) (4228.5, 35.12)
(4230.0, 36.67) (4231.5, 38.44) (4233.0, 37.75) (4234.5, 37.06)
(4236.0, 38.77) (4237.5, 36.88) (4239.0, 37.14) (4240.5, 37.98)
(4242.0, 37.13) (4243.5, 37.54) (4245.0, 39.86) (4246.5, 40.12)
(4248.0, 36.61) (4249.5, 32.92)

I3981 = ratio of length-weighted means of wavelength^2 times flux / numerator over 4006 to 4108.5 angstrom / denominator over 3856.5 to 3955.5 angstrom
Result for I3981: 1.22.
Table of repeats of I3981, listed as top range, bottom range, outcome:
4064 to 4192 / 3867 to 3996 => 1.23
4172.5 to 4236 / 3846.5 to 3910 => 1.31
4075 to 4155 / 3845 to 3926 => 1.20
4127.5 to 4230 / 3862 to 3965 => 1.27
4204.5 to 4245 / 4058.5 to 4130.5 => 1.13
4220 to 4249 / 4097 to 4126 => 1.17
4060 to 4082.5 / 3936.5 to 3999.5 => 1.20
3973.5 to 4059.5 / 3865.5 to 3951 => 1.22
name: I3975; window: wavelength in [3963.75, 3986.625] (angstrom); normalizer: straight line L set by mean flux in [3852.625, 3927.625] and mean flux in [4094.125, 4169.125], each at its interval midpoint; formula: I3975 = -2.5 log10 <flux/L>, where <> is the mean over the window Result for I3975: 0.15 mag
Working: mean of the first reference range 32.3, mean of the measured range 28.7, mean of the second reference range 34.3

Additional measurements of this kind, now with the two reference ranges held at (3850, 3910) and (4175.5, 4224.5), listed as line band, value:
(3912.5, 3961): 0.04 mag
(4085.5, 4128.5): 0.02 mag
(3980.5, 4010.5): -0.12 mag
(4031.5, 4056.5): -0.15 mag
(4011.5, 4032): -0.05 mag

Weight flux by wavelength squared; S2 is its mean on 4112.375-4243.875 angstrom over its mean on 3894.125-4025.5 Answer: 1.2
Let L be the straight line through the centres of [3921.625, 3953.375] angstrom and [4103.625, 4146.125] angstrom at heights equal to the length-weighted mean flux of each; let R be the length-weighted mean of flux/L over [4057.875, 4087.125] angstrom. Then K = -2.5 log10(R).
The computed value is -0.10 mag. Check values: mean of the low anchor 30.2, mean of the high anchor 34.1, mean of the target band 36.2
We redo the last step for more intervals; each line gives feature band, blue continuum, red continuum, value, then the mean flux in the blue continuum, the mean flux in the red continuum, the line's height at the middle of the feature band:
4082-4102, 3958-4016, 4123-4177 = 0.02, 32.8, 34.7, 34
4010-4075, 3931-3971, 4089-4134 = -0.16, 28.8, 33.6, 31.5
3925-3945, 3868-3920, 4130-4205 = 0.14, 31.7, 34.6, 32.1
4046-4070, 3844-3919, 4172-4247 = -0.10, 32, 35.6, 34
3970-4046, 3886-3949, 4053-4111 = -0.07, 31.4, 34.5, 33.1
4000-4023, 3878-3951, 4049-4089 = -0.04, 30.9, 36.2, 34.2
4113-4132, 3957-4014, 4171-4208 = -0.04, 32.8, 34.1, 33.7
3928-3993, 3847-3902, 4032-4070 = 0.14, 31.4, 37.8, 34.5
